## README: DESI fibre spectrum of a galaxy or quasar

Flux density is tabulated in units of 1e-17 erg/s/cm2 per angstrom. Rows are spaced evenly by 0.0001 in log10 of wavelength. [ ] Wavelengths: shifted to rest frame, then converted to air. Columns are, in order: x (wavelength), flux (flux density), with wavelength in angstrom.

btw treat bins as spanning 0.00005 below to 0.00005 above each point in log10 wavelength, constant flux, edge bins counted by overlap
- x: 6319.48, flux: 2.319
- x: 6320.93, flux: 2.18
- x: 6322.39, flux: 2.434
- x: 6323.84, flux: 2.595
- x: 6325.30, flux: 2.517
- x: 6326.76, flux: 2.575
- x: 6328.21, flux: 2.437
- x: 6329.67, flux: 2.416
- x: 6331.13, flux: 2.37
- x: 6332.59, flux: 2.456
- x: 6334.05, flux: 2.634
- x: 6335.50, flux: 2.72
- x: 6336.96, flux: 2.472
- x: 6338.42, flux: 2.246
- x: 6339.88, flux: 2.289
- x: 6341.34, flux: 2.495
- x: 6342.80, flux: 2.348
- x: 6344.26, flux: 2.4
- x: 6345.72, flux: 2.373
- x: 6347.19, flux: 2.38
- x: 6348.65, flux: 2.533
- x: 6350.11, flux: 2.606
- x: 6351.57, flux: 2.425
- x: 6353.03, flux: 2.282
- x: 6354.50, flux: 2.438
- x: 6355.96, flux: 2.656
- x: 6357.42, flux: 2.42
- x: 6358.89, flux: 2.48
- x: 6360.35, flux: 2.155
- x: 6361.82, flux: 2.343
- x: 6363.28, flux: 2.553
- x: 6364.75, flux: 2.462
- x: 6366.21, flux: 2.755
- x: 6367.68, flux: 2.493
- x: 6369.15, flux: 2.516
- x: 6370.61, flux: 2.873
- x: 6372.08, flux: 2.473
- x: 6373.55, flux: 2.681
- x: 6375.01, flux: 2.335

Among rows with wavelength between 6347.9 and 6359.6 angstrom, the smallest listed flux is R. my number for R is 2.282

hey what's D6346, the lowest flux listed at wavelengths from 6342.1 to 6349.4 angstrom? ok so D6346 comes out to 2.348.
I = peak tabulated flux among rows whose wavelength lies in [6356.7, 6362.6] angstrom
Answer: 2.48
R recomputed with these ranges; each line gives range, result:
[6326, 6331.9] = 2.37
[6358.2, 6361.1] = 2.155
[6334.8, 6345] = 2.246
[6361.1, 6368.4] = 2.343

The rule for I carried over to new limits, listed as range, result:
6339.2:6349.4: 2.533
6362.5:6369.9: 2.755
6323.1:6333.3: 2.595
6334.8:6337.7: 2.72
